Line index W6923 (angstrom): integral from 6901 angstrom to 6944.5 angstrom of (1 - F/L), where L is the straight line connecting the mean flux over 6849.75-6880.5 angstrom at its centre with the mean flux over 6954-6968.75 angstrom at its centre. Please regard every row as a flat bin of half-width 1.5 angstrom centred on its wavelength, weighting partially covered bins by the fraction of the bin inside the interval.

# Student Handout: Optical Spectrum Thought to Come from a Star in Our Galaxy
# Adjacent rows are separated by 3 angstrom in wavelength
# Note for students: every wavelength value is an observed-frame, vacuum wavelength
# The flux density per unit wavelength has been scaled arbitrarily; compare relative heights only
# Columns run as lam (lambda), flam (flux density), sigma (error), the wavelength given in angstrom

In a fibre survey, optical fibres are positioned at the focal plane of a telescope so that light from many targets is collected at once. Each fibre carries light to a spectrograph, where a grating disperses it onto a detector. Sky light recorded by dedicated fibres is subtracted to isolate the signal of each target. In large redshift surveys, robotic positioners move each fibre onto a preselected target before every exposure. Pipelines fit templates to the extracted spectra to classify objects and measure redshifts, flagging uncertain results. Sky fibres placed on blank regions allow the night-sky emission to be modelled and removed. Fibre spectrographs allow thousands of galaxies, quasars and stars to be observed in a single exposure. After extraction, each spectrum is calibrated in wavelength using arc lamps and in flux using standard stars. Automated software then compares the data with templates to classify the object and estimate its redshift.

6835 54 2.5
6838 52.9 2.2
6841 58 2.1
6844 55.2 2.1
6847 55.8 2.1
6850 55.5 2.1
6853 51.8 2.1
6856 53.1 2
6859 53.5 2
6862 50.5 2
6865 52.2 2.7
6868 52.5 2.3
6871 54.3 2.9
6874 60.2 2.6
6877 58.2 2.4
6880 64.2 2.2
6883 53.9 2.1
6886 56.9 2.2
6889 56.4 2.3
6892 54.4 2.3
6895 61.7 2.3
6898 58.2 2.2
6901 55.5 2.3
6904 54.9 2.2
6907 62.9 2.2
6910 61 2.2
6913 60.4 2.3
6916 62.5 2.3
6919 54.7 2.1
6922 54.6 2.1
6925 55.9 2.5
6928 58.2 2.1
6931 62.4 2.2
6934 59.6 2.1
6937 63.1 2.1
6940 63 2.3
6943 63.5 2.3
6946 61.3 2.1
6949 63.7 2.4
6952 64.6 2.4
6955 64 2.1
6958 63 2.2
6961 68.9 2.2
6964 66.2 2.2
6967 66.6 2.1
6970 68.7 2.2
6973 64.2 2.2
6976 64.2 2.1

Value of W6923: 1.26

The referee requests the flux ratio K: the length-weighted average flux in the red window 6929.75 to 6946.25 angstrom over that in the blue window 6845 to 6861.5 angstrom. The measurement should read 1.16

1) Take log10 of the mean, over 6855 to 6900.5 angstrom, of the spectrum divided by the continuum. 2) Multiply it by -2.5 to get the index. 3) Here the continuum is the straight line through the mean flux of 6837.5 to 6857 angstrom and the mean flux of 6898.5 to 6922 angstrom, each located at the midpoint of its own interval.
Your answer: 0.01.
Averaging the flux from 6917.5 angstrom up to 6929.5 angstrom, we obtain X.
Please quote 55.9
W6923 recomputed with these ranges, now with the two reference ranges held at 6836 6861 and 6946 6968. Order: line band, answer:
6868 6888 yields -0.08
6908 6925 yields 0.69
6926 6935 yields 0.37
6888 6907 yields 0.59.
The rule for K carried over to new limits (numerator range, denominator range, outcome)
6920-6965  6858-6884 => 1.12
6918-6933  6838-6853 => 1.04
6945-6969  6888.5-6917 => 1.10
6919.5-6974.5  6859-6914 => 1.10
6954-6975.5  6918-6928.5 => 1.18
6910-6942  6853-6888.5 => 1.08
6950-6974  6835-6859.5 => 1.21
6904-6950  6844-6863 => 1.12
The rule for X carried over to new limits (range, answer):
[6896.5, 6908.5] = 57.9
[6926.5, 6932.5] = 60.3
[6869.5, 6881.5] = 59.2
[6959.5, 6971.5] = 67.6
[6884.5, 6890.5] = 56.6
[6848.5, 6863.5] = 52.9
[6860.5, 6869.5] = 51.7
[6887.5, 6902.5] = 57.2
